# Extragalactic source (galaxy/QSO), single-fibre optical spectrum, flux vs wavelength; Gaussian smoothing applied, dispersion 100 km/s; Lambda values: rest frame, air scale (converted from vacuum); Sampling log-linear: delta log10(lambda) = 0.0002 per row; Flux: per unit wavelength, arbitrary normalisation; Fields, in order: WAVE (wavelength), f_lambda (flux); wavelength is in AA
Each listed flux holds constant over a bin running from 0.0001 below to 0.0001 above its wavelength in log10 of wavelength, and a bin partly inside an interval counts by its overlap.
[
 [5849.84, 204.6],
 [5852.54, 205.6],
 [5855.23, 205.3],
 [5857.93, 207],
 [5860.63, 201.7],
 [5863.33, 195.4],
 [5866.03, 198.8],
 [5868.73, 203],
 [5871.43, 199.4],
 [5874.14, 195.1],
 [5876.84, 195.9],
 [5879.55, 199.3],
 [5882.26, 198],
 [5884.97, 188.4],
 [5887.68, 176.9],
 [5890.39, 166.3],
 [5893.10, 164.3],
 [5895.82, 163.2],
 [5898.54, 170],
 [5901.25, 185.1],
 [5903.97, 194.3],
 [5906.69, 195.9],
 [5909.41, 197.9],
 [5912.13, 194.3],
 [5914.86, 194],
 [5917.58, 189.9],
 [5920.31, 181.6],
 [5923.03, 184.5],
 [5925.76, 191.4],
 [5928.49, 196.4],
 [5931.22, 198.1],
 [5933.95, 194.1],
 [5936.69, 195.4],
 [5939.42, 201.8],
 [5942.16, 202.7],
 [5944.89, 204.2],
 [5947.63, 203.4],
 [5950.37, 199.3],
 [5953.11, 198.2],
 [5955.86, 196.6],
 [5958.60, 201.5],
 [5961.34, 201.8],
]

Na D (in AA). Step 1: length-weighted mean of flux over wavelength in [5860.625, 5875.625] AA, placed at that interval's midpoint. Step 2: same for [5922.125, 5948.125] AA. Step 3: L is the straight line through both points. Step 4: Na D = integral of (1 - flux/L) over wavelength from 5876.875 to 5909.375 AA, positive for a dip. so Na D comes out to 2.5 AA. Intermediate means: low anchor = 199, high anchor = 197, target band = 183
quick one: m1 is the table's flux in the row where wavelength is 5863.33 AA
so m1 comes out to 195.4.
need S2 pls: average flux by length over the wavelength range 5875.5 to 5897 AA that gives 182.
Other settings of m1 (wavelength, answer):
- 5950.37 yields 199.3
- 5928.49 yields 196.4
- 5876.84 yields 195.9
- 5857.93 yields 207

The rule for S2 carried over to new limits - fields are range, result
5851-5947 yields 193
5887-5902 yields 170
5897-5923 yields 189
